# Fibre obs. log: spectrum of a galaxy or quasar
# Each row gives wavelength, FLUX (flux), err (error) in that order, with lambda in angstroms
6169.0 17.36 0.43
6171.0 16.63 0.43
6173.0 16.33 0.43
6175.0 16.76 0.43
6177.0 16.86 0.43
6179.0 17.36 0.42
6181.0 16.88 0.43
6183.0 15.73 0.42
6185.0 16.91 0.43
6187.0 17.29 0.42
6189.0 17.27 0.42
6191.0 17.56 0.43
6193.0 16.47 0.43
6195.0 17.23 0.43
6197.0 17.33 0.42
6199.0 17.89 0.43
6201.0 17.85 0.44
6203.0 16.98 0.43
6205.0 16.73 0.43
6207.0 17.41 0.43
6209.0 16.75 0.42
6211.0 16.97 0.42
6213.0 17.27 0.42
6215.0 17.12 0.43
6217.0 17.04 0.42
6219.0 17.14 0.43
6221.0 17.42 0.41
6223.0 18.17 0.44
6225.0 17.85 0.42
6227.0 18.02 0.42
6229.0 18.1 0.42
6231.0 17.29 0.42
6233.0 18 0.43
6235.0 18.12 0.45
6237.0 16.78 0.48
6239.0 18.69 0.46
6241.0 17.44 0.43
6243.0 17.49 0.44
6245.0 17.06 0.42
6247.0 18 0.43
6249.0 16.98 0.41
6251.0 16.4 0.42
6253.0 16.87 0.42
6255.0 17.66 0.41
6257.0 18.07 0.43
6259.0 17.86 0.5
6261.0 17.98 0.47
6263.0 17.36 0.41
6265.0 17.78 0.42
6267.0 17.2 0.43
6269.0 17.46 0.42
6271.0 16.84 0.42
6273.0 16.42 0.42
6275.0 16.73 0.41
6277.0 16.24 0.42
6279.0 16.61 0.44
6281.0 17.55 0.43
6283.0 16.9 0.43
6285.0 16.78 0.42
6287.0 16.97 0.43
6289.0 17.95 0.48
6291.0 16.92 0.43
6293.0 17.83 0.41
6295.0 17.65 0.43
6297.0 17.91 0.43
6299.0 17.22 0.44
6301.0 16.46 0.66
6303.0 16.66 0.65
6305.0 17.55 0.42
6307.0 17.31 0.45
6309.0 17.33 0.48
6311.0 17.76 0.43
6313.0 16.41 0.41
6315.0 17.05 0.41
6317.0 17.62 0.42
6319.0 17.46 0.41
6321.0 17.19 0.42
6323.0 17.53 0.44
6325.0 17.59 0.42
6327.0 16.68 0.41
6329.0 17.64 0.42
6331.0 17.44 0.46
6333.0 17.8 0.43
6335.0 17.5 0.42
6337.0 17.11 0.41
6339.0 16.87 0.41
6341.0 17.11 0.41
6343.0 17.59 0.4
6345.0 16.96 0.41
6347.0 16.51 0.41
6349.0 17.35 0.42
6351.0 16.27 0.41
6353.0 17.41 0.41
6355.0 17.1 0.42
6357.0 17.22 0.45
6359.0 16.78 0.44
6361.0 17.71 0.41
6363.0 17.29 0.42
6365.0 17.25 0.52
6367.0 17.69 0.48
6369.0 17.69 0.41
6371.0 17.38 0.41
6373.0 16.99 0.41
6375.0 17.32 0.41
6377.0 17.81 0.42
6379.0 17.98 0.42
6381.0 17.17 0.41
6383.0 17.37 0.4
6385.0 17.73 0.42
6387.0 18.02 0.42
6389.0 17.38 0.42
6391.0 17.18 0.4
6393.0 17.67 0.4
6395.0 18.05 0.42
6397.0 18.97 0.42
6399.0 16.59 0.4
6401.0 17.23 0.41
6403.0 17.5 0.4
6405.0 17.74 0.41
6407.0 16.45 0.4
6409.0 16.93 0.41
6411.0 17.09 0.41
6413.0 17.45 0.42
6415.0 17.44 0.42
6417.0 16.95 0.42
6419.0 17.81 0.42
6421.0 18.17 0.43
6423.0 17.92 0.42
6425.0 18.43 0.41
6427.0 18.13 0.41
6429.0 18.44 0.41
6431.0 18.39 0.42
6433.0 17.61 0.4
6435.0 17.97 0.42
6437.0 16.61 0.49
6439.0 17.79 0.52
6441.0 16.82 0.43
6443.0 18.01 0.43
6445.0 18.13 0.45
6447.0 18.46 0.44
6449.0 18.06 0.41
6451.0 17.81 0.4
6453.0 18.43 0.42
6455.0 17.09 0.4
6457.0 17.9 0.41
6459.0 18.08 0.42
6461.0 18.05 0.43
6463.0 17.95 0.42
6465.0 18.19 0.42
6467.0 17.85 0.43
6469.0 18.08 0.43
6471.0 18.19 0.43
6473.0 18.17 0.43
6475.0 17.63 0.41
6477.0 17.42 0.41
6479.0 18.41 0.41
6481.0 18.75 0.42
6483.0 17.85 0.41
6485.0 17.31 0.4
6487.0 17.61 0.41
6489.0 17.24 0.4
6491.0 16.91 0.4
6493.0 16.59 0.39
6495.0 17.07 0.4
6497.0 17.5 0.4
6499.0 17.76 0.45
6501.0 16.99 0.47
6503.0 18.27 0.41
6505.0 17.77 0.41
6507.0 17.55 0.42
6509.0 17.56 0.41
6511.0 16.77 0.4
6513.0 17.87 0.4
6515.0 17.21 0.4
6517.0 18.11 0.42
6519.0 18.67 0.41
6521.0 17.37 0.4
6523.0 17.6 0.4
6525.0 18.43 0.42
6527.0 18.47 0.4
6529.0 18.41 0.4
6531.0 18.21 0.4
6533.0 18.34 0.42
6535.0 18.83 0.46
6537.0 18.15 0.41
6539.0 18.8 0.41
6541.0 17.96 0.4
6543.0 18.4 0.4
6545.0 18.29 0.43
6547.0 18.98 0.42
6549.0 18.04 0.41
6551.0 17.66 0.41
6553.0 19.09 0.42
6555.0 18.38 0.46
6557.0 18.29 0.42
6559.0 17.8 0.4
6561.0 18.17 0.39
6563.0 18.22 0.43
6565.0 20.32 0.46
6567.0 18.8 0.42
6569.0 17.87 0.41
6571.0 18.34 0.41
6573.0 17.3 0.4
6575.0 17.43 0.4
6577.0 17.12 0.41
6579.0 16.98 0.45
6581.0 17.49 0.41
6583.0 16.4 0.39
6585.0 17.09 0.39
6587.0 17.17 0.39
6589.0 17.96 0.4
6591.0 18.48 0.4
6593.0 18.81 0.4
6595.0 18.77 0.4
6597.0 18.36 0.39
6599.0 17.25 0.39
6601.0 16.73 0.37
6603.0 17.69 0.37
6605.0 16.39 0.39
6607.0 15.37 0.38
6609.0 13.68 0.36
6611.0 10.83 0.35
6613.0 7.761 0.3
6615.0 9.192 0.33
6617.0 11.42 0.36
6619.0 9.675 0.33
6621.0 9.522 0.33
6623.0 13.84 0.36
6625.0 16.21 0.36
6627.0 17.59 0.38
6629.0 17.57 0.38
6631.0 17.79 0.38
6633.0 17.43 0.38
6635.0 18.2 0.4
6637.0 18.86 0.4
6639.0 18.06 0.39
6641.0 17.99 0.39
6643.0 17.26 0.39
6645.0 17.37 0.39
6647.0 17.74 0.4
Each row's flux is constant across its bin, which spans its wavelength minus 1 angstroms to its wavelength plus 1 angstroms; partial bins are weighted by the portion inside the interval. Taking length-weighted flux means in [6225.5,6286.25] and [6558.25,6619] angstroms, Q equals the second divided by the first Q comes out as 0.9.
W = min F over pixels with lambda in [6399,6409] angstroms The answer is 16.45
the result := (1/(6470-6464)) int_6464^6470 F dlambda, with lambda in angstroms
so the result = 18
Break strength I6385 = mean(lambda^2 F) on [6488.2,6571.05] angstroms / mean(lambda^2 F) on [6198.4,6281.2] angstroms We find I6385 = 1.1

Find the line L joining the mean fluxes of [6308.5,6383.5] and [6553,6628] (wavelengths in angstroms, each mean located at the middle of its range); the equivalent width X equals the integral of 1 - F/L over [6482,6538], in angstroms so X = -3.9 angstroms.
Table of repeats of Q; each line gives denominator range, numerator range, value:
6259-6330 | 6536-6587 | 1.05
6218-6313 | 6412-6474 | 1.03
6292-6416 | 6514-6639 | 0.98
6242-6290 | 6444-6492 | 1.04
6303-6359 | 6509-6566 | 1.06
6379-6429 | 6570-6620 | 0.90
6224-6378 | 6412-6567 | 1.04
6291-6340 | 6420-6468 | 1.04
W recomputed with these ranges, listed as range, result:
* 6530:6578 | 17.12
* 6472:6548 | 16.59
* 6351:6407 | 16.27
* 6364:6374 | 16.99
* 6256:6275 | 16.42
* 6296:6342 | 16.41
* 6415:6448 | 16.61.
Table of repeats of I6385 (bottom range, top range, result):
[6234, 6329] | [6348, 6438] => 1.05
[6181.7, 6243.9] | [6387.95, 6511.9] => 1.10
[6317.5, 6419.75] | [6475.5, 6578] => 1.09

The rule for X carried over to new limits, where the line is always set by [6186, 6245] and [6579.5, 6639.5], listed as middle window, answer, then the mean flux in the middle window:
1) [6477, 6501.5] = -1.92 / 17.5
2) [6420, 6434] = -1.40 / 18.2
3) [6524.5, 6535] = -1.54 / 18.4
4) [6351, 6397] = -2.01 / 17.5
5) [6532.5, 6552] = -2.85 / 18.3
